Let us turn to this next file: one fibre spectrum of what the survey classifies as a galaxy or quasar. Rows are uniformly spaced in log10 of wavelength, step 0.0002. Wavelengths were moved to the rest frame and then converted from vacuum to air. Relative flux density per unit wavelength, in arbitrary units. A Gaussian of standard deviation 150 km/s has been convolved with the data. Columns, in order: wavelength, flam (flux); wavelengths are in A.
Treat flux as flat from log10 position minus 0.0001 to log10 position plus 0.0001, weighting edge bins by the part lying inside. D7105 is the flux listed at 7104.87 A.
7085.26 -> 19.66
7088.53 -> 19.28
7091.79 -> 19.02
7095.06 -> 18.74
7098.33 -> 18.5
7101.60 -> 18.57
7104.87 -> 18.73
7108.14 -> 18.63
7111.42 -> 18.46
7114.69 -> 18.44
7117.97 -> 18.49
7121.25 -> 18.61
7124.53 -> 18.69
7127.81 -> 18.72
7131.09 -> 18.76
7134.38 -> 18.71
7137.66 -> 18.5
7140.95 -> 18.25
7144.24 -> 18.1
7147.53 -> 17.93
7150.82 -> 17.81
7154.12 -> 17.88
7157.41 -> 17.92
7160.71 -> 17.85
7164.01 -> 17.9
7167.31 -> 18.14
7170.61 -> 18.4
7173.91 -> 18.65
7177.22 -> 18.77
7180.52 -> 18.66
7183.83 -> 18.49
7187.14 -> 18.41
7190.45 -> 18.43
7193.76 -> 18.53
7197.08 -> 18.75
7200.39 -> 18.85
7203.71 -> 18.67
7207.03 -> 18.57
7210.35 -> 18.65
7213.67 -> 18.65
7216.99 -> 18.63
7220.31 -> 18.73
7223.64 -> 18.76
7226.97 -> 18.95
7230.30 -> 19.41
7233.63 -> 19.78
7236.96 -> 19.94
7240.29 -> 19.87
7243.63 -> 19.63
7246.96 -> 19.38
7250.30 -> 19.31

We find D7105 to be 18.73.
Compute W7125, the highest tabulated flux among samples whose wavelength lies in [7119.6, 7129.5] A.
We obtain 18.72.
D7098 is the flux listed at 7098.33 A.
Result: 18.5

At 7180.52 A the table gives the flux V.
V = 18.66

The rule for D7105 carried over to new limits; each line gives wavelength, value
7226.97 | 18.95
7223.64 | 18.76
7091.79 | 19.02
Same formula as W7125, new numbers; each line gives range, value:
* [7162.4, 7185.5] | 18.77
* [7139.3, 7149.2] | 18.25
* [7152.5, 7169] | 18.14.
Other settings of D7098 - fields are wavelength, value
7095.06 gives 18.74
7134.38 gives 18.71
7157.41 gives 17.92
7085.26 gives 19.66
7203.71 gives 18.67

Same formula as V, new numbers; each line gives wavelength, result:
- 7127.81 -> 18.72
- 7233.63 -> 19.78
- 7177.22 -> 18.77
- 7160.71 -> 17.85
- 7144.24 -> 18.1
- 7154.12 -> 17.88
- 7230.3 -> 19.41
